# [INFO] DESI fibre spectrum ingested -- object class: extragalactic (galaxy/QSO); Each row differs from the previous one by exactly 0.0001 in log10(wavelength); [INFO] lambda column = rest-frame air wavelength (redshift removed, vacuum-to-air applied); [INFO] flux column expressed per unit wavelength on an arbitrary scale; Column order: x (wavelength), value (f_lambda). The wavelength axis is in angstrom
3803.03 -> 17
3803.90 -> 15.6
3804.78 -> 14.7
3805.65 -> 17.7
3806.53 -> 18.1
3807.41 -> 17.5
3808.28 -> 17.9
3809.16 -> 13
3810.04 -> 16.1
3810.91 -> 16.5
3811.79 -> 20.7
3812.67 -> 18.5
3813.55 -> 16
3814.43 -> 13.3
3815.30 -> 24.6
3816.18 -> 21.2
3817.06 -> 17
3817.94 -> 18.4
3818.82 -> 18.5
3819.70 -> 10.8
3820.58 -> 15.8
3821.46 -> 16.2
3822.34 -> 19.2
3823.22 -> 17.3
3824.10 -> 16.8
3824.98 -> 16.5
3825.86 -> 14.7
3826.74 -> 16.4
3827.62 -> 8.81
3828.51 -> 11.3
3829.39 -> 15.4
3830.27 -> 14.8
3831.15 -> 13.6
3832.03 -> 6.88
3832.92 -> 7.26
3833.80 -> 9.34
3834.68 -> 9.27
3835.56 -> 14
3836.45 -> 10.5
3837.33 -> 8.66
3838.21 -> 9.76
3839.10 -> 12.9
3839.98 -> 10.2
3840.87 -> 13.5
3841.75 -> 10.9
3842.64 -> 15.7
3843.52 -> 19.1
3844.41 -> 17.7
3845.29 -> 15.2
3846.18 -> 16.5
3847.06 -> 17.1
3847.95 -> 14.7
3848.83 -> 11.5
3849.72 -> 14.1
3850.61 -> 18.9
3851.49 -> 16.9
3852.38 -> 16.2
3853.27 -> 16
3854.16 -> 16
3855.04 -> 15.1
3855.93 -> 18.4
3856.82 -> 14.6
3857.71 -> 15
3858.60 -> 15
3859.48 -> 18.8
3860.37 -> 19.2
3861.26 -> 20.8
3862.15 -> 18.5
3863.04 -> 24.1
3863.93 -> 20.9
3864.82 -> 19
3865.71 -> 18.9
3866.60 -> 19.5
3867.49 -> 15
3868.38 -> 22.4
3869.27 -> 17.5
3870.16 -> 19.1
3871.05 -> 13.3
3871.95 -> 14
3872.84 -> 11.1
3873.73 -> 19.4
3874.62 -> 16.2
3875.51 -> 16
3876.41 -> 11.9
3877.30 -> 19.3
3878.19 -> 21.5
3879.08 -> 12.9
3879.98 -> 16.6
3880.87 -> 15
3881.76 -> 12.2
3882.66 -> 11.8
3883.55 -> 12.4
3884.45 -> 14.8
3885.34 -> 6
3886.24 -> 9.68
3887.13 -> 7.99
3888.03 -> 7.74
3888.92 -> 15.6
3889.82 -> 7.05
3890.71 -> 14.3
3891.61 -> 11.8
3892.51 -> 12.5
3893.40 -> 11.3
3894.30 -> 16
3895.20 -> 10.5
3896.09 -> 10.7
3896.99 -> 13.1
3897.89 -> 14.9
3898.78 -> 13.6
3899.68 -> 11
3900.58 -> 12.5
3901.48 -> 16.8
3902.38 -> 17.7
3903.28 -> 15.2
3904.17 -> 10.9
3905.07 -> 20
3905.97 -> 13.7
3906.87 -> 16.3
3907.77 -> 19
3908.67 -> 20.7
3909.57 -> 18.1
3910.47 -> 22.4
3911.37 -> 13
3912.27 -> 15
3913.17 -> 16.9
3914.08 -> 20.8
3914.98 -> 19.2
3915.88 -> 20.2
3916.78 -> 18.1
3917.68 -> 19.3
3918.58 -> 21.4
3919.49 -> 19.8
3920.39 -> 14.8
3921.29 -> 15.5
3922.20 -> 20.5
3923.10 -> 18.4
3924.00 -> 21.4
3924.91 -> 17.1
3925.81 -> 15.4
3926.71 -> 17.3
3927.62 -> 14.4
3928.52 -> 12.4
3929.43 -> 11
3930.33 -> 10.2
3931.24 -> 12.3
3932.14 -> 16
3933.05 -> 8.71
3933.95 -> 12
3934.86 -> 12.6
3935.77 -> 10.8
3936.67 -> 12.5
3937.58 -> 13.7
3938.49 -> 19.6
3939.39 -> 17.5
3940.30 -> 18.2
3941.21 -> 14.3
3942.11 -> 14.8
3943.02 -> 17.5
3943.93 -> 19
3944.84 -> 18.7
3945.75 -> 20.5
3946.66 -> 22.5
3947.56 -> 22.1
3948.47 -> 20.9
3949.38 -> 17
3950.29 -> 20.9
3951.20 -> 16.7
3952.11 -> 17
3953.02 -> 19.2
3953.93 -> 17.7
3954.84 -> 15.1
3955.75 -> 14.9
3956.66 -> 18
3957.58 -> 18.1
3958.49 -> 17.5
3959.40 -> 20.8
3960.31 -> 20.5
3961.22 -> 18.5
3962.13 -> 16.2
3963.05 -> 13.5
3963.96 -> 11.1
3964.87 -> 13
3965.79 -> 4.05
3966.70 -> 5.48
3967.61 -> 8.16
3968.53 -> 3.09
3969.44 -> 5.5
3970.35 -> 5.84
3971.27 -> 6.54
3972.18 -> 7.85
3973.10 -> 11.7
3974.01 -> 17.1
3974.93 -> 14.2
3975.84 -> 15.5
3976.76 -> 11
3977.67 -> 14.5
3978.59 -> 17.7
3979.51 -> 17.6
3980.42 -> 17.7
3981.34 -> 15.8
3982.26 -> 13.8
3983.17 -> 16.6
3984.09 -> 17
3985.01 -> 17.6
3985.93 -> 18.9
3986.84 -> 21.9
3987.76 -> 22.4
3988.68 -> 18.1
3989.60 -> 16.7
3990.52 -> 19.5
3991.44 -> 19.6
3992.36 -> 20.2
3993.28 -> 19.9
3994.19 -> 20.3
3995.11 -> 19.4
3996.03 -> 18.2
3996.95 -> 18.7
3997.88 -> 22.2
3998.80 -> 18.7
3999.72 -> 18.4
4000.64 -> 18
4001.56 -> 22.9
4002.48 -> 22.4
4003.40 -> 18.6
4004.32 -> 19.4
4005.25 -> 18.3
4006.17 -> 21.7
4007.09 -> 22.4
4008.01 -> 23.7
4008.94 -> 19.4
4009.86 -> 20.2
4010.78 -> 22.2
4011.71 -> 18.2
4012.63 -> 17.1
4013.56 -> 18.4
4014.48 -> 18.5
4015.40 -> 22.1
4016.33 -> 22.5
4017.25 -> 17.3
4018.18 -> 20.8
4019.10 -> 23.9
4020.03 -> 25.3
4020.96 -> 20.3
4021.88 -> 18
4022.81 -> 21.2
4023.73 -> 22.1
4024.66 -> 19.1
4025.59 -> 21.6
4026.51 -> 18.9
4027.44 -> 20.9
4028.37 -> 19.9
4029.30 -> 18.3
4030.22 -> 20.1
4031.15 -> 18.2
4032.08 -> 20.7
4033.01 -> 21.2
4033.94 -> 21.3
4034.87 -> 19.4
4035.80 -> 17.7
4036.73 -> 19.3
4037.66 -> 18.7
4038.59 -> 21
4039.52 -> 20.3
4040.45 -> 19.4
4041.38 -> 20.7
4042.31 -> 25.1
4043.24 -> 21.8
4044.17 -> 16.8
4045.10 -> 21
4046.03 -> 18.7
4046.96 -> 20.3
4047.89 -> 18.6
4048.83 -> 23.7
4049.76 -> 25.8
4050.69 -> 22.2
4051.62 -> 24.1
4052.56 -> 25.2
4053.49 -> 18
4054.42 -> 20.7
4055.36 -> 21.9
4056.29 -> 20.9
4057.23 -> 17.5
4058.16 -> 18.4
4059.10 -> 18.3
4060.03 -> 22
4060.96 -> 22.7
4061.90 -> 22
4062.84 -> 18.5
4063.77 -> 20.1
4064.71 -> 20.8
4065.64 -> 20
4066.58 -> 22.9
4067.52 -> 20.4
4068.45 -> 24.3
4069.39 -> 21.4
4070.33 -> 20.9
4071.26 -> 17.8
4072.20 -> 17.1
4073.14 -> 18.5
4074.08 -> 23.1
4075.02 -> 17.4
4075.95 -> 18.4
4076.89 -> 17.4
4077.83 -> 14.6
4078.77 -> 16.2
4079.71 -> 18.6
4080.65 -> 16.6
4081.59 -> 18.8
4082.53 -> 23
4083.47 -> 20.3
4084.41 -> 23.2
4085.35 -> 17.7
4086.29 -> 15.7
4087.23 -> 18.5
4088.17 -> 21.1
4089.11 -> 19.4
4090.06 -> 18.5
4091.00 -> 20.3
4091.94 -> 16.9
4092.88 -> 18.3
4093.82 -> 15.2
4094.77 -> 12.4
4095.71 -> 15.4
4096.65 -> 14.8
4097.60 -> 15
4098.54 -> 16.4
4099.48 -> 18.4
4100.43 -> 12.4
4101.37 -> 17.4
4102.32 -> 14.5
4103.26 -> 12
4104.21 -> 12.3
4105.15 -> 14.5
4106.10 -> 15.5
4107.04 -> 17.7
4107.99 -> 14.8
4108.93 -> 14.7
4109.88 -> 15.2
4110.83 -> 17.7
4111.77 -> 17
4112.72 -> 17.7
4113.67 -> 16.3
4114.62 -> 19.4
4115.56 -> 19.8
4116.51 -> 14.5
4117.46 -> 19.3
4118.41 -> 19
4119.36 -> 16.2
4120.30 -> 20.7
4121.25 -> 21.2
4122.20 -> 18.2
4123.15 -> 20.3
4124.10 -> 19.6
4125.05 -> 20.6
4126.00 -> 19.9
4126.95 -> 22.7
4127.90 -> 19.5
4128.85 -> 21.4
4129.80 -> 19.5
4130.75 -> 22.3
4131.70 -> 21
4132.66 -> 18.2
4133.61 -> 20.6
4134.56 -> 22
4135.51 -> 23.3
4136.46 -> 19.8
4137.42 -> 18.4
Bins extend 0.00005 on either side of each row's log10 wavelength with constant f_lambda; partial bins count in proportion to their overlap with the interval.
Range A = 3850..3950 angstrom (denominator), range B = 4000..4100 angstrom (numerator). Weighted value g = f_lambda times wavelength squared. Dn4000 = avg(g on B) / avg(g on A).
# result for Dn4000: 1.34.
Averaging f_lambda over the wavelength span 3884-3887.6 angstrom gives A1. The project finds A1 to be 9.6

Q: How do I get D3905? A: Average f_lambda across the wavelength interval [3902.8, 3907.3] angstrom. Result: 15.2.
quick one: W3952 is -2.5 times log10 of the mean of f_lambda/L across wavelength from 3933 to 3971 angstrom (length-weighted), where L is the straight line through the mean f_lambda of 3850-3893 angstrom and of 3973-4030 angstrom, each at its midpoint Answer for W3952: 0.17 mag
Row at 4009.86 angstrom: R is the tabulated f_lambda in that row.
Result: 20.2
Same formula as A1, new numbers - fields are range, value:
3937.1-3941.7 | 16.6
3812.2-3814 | 17.2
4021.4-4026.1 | 20.4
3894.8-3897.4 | 11.4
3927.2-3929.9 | 12.6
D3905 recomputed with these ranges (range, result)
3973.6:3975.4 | 15.6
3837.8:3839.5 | 11.3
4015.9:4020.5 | 21.9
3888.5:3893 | 12.2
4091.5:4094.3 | 16.8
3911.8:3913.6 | 15.9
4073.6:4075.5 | 20.3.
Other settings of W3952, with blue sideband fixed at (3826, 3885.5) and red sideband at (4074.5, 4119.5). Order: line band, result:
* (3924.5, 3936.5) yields 0.20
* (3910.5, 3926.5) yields -0.17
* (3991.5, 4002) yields -0.21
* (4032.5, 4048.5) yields -0.21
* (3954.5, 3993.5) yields 0.08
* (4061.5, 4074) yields -0.21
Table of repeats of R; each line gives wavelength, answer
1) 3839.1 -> 12.9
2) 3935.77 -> 10.8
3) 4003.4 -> 18.6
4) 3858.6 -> 15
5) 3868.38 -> 22.4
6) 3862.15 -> 18.5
